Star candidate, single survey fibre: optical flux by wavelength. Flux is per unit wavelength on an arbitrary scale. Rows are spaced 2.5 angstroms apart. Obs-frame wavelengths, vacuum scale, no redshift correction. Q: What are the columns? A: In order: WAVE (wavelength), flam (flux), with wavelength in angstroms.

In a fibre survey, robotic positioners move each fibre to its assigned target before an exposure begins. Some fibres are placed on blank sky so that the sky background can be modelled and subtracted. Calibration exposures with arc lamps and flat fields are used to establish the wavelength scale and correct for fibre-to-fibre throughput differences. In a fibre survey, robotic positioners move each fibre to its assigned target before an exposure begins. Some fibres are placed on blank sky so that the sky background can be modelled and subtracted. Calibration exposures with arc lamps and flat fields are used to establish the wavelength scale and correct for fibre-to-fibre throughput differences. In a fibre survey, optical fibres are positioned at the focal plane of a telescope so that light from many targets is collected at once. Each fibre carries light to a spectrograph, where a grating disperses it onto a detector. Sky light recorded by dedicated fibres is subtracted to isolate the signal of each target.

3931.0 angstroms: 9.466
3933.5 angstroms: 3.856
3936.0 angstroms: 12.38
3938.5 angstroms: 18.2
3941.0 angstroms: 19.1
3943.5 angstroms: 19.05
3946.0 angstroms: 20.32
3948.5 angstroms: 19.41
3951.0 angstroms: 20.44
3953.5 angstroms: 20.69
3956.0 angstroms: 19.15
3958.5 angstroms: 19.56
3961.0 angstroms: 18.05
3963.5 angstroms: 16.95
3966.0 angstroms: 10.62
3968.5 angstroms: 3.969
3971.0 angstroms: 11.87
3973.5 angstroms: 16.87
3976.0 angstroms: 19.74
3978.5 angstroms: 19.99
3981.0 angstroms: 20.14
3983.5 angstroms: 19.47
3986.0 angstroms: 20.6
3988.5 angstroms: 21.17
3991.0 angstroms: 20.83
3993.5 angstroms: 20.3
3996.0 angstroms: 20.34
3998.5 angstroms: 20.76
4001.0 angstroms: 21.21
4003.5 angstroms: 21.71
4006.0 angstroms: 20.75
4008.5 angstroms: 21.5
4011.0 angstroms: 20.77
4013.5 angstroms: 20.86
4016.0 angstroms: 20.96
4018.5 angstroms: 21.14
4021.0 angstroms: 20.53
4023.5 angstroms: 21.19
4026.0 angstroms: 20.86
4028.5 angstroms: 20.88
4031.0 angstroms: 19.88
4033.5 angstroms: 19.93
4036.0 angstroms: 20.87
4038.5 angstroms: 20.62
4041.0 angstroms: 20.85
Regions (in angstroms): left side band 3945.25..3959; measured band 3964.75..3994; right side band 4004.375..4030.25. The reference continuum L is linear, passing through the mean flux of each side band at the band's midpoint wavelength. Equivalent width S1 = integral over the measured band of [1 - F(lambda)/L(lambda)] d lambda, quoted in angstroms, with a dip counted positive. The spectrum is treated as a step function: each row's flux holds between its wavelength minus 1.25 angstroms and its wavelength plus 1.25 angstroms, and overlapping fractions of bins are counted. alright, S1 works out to 4.78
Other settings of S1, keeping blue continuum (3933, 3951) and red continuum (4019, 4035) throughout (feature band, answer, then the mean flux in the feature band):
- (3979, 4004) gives -2.1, 20.6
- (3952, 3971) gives 2.4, 15.4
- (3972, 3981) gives -0.2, 18.8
